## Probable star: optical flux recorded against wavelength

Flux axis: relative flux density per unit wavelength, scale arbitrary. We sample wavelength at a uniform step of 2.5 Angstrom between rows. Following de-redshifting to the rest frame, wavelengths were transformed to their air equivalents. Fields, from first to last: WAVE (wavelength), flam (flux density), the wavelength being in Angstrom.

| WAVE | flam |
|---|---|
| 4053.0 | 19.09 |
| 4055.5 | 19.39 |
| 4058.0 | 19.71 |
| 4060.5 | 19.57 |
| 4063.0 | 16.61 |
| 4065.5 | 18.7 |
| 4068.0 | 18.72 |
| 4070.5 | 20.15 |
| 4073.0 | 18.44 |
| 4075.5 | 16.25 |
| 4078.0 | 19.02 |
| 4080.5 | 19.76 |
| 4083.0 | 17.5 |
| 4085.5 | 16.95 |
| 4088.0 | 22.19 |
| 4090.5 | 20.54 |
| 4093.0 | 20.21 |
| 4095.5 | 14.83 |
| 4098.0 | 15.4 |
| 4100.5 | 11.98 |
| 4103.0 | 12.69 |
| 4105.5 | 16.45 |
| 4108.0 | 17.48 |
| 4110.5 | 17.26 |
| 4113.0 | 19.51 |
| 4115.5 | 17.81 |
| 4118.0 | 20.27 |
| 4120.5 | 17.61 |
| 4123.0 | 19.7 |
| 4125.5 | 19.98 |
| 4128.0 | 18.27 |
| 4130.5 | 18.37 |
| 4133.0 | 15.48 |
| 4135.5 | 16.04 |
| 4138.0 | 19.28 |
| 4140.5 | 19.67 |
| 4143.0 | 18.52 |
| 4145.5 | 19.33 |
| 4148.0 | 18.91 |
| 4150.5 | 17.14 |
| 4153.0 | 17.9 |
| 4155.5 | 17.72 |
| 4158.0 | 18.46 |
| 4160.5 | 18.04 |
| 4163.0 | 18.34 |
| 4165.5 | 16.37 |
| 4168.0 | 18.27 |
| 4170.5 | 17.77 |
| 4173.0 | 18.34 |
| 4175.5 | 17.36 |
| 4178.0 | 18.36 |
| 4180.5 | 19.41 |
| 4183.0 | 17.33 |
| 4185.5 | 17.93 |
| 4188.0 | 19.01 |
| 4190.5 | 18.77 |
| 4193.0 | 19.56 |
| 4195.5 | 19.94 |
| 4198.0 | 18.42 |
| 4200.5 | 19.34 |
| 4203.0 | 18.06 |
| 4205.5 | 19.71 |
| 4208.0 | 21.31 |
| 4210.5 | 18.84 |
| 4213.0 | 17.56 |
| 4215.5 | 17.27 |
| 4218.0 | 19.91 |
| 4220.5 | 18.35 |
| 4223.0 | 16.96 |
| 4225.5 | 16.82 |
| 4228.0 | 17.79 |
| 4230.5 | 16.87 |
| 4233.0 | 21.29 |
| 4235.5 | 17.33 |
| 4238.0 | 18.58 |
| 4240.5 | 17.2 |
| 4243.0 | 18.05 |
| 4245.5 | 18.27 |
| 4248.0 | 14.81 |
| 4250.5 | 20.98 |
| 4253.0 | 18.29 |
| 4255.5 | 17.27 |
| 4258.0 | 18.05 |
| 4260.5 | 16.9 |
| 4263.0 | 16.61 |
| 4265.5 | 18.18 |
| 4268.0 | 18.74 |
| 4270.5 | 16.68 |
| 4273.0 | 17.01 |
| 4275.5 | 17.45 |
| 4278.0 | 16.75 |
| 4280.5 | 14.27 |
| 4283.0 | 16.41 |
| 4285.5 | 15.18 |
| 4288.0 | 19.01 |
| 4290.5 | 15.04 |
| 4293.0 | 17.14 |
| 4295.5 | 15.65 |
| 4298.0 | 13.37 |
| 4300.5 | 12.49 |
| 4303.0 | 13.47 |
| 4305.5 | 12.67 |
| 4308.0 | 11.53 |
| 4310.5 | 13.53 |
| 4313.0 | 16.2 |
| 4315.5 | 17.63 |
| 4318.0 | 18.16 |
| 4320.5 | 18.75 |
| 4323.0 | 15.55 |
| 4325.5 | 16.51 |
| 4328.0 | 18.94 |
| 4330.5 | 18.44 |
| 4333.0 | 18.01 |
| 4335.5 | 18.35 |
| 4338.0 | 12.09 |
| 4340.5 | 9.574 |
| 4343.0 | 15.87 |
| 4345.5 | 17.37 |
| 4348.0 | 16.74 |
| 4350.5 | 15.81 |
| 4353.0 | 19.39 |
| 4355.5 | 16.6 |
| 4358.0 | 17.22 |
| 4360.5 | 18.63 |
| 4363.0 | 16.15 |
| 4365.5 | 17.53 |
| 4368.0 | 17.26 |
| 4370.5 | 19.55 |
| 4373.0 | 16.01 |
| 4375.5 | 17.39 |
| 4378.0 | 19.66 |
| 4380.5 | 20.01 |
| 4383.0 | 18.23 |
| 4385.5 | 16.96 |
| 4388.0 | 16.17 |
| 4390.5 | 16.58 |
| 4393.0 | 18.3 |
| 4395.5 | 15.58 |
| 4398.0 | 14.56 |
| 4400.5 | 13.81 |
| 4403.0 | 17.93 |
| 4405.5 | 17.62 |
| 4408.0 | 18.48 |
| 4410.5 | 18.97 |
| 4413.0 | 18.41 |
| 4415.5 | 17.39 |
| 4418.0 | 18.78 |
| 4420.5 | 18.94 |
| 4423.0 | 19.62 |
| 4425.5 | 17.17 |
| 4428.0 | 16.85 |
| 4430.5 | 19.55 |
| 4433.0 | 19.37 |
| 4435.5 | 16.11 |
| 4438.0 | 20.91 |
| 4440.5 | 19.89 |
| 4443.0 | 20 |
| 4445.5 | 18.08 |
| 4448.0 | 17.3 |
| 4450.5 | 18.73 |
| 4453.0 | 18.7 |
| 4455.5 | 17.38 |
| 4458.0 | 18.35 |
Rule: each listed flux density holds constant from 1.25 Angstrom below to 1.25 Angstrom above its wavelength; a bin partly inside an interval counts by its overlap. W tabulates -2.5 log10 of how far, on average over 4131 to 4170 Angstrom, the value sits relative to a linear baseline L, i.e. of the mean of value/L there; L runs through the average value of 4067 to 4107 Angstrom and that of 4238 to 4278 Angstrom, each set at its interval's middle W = -0.023 mag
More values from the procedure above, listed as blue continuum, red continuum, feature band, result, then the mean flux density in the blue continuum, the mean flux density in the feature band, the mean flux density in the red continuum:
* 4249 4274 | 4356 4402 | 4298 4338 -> 0.11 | 17.8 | 15.8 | 17.2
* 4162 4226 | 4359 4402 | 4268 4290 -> 0.08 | 18.5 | 16.7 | 17.2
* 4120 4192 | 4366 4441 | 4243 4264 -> 0.02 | 18.2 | 17.7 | 17.8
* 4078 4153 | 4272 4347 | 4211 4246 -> -0.09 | 17.9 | 18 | 15.7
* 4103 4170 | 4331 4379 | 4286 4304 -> 0.13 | 18.1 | 15.2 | 16.8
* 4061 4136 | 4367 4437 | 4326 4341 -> 0.09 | 17.8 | 16.2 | 17.7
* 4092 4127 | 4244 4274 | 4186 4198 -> -0.10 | 17.2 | 19.1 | 17.7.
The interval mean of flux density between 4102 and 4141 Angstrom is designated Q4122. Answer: 17.9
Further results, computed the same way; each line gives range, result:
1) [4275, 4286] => 16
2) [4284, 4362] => 16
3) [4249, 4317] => 16.2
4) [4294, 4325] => 15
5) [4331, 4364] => 16.3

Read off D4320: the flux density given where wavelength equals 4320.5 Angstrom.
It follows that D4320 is 18.75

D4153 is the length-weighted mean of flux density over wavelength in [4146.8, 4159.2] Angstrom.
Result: 18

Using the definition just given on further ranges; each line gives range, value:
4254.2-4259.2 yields 17.7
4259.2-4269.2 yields 17.6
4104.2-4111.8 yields 17.1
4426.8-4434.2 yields 18.6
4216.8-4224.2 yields 18.4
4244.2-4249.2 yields 16.6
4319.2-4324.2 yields 17.2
